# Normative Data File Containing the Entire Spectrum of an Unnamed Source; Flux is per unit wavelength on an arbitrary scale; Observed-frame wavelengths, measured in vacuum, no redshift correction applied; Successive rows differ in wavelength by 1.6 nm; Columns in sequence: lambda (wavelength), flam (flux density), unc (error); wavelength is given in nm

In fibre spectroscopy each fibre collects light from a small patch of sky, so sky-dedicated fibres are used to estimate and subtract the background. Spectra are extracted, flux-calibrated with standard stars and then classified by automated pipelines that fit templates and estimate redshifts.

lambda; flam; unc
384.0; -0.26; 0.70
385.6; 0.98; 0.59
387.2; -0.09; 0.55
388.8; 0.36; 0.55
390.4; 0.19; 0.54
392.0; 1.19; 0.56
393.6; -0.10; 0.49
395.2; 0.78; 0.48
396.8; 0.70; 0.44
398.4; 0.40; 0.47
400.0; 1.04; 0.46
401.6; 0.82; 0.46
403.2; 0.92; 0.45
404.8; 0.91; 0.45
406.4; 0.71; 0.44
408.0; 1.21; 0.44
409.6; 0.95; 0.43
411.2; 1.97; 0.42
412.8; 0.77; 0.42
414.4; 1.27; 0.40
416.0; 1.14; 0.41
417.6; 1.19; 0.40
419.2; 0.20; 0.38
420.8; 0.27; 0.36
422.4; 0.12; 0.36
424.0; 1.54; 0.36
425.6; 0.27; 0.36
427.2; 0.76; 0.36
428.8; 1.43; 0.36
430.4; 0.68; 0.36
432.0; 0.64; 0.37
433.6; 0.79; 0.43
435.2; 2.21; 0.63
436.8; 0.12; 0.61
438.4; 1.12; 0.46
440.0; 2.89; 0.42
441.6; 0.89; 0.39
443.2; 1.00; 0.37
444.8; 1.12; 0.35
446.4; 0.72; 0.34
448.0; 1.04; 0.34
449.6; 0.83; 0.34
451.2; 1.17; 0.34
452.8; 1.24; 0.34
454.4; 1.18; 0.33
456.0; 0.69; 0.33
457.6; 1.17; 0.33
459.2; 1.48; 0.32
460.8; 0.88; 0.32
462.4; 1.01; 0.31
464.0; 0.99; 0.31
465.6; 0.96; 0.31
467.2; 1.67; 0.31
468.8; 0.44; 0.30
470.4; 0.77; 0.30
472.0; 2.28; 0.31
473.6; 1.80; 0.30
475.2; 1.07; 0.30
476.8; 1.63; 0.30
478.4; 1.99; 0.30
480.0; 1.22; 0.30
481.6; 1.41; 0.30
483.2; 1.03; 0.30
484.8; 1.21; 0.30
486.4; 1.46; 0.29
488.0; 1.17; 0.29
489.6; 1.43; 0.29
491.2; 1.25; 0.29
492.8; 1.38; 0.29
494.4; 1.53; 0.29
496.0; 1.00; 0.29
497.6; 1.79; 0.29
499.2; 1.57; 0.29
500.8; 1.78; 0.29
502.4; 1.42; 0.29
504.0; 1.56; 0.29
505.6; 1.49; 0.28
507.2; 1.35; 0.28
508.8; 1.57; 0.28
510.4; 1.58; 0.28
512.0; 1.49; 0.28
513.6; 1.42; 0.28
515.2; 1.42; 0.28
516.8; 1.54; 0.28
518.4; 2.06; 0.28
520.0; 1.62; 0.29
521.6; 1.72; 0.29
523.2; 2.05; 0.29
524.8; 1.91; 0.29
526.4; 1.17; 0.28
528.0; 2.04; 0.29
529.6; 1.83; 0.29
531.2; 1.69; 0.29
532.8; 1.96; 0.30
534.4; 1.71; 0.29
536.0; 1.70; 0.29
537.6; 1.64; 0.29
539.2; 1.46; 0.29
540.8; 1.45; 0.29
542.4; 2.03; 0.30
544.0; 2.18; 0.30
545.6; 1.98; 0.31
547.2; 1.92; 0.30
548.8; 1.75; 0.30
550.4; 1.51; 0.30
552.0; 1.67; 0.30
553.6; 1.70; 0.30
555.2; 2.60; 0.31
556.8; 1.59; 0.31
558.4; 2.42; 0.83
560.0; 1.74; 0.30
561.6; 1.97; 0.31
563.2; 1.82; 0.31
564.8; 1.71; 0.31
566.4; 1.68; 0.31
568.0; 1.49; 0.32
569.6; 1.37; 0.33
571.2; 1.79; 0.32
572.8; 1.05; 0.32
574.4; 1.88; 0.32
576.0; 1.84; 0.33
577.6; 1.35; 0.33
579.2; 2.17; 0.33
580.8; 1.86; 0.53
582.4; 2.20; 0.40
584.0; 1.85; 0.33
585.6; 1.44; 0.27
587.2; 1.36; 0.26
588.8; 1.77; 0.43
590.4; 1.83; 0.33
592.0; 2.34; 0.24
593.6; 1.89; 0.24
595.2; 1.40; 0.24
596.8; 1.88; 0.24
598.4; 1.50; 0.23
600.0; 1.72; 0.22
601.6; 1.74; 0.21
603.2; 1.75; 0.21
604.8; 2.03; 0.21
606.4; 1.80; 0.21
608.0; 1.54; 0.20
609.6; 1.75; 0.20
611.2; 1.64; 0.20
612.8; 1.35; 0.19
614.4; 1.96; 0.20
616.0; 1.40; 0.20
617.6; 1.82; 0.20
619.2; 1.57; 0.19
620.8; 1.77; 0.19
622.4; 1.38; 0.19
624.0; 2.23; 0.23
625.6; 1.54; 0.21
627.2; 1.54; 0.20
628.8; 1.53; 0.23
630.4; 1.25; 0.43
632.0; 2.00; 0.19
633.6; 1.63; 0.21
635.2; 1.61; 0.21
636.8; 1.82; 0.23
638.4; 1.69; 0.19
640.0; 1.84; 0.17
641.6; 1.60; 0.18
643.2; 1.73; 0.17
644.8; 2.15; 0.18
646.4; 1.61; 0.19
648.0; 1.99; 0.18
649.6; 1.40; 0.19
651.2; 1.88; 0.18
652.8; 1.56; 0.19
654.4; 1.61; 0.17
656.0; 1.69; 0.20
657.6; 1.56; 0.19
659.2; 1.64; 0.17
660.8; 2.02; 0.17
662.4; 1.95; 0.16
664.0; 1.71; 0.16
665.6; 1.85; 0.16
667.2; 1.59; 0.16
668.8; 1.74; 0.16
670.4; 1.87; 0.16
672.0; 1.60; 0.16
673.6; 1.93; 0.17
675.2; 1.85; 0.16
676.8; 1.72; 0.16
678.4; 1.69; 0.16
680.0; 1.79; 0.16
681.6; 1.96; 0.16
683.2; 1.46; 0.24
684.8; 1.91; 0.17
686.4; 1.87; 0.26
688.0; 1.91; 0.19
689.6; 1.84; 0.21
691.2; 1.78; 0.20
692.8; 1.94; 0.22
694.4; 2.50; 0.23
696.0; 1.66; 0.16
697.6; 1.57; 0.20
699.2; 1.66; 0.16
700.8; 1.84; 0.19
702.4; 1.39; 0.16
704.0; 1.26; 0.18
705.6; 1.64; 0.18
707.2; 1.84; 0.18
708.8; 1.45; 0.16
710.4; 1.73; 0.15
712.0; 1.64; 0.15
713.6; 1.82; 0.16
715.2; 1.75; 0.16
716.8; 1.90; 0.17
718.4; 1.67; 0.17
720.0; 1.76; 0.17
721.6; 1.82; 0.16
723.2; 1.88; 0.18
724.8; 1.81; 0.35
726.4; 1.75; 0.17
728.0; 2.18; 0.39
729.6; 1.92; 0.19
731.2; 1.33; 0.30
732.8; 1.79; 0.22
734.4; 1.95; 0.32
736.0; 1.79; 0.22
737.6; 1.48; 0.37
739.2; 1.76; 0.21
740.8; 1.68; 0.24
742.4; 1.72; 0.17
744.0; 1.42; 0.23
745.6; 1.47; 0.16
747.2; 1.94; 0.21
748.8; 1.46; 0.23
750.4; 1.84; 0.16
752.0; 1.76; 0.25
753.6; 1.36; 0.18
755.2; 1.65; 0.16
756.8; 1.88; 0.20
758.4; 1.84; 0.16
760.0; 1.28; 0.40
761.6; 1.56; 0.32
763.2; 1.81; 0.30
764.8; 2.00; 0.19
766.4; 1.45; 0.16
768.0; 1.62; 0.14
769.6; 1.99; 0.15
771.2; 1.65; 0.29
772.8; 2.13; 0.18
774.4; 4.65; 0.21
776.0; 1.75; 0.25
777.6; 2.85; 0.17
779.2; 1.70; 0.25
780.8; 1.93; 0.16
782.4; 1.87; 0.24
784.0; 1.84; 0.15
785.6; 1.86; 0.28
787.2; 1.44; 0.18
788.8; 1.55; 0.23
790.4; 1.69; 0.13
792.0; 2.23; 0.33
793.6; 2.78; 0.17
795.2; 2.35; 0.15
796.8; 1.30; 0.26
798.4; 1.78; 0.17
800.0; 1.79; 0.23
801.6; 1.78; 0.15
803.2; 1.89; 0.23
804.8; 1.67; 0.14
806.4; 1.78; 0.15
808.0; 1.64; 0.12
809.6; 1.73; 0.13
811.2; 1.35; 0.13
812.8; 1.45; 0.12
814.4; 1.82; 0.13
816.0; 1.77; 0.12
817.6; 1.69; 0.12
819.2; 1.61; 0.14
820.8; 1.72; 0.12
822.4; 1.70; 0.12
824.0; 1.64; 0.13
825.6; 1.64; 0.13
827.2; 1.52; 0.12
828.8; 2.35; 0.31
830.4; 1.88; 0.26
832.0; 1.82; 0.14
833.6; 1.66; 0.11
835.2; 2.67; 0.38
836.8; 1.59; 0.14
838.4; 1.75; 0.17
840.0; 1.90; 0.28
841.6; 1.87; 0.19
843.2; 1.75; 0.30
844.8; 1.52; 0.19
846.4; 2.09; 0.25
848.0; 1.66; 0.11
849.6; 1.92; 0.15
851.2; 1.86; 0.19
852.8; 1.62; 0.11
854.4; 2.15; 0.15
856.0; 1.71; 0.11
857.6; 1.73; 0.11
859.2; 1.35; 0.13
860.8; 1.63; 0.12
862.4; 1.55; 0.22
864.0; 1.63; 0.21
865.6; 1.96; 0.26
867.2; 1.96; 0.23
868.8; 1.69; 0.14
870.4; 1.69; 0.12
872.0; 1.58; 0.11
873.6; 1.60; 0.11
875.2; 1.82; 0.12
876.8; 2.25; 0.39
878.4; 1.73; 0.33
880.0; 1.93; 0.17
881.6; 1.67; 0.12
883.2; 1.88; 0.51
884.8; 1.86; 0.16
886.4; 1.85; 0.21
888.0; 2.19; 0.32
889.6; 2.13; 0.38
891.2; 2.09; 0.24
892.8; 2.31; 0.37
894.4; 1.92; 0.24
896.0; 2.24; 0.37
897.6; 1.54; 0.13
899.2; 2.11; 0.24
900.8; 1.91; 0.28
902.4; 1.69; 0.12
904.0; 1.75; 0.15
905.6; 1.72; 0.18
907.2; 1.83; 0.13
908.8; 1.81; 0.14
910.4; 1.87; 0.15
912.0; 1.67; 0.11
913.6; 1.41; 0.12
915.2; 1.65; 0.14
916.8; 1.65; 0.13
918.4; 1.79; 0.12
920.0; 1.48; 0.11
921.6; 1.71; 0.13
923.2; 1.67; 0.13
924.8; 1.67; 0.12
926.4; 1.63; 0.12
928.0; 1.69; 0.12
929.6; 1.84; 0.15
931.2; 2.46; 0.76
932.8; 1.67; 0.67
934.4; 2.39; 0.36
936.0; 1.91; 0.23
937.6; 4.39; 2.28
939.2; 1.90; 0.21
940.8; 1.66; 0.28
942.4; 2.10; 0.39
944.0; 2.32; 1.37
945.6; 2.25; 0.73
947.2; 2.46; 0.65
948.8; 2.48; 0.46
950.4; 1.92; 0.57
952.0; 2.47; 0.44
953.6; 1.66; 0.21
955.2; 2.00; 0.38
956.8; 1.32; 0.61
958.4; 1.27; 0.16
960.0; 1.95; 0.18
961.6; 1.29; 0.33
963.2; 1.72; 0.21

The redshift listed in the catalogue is 0.181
